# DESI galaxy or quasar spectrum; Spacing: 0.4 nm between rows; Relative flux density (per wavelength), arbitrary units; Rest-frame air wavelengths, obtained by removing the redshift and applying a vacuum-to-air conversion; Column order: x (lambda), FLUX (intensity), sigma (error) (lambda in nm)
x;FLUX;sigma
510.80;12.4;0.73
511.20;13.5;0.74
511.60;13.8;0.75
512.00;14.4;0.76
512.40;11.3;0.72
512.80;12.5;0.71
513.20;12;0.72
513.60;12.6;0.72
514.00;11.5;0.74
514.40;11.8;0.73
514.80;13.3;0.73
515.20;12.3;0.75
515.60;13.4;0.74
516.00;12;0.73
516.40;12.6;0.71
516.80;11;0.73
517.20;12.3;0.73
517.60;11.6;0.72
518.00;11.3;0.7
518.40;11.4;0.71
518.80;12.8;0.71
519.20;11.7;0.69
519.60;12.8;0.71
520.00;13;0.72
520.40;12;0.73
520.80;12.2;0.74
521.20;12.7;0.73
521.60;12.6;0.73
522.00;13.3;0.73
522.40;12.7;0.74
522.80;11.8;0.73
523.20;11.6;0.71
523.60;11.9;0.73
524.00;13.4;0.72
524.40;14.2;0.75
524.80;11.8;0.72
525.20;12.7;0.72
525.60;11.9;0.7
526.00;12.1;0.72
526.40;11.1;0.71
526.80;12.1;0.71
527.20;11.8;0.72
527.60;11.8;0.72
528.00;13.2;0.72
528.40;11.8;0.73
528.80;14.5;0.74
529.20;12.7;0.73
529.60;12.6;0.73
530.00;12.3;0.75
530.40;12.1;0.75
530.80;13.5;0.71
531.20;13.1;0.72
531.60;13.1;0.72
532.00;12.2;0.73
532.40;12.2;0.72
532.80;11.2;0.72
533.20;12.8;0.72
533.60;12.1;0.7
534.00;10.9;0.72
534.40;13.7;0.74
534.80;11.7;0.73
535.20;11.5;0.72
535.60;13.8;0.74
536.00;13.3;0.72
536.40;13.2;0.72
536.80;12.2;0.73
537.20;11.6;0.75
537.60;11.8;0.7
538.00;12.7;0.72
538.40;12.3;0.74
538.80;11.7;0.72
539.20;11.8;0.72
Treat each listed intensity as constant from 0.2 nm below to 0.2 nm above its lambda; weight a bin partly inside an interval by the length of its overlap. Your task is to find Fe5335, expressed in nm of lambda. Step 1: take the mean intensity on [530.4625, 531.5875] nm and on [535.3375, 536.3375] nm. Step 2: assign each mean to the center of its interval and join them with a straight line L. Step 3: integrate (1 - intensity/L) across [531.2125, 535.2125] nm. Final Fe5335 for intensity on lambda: 0.31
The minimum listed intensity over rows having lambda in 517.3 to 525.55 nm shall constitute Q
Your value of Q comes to 11.3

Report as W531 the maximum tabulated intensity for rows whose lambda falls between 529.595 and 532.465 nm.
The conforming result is 13.5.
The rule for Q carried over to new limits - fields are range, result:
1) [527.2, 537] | 10.9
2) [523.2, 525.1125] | 11.6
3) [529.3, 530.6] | 12.1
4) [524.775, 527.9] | 11.1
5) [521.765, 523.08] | 11.8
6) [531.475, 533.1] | 11.2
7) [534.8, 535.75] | 11.5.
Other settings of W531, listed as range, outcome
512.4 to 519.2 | 13.4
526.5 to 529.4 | 14.5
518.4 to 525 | 14.2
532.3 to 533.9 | 12.8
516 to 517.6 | 12.6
